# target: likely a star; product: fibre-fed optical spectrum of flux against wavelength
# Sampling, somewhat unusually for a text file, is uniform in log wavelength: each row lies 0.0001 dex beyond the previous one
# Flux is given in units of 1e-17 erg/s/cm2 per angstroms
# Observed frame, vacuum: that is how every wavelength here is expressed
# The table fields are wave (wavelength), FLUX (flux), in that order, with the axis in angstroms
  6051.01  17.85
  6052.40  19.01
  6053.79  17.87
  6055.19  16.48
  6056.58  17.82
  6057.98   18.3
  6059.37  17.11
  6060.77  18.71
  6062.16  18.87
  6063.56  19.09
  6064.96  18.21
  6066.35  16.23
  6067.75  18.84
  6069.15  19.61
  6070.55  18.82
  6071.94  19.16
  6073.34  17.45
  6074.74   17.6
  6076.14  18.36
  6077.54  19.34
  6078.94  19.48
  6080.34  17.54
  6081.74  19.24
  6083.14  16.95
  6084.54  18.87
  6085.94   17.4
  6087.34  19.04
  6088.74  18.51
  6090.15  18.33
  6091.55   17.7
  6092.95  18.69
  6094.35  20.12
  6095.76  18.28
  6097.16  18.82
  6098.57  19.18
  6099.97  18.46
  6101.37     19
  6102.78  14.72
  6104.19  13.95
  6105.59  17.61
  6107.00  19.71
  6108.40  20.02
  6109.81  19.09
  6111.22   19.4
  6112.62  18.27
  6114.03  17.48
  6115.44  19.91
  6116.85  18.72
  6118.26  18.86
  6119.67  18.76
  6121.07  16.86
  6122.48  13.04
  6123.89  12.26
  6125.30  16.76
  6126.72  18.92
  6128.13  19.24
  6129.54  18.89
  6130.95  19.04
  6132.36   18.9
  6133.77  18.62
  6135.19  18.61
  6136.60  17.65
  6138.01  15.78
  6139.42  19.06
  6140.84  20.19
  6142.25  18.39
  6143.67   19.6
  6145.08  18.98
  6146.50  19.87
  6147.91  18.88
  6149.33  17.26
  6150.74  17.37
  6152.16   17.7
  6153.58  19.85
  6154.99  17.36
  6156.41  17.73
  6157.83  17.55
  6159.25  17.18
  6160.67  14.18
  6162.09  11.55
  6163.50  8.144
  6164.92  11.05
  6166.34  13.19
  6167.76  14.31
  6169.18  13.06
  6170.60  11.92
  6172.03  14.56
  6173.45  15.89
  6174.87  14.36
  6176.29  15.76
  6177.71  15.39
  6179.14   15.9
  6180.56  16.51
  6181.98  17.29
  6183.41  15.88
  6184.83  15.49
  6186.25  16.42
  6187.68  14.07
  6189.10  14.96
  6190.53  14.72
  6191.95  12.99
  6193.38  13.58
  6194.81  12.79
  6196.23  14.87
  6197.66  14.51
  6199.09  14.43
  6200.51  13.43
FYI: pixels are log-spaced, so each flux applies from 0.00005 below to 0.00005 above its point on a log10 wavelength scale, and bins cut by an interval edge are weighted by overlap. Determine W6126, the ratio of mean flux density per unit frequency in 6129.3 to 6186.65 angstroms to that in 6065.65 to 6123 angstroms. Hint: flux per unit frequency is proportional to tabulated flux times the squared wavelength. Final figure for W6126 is 0.9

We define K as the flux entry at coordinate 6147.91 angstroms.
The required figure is 18.88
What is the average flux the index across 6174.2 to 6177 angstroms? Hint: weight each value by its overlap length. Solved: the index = 15.1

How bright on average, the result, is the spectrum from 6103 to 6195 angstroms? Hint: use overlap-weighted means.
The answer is 16.6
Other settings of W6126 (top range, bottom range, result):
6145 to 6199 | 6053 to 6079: 0.87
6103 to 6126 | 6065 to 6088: 0.96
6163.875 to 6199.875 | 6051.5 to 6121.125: 0.82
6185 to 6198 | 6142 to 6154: 0.78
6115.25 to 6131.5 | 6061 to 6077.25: 0.97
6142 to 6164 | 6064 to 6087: 0.95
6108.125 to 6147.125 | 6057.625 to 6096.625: 1.01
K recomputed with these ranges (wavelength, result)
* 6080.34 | 17.54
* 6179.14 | 15.9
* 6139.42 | 19.06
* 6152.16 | 17.7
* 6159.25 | 17.18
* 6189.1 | 14.96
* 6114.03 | 17.48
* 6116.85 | 18.72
